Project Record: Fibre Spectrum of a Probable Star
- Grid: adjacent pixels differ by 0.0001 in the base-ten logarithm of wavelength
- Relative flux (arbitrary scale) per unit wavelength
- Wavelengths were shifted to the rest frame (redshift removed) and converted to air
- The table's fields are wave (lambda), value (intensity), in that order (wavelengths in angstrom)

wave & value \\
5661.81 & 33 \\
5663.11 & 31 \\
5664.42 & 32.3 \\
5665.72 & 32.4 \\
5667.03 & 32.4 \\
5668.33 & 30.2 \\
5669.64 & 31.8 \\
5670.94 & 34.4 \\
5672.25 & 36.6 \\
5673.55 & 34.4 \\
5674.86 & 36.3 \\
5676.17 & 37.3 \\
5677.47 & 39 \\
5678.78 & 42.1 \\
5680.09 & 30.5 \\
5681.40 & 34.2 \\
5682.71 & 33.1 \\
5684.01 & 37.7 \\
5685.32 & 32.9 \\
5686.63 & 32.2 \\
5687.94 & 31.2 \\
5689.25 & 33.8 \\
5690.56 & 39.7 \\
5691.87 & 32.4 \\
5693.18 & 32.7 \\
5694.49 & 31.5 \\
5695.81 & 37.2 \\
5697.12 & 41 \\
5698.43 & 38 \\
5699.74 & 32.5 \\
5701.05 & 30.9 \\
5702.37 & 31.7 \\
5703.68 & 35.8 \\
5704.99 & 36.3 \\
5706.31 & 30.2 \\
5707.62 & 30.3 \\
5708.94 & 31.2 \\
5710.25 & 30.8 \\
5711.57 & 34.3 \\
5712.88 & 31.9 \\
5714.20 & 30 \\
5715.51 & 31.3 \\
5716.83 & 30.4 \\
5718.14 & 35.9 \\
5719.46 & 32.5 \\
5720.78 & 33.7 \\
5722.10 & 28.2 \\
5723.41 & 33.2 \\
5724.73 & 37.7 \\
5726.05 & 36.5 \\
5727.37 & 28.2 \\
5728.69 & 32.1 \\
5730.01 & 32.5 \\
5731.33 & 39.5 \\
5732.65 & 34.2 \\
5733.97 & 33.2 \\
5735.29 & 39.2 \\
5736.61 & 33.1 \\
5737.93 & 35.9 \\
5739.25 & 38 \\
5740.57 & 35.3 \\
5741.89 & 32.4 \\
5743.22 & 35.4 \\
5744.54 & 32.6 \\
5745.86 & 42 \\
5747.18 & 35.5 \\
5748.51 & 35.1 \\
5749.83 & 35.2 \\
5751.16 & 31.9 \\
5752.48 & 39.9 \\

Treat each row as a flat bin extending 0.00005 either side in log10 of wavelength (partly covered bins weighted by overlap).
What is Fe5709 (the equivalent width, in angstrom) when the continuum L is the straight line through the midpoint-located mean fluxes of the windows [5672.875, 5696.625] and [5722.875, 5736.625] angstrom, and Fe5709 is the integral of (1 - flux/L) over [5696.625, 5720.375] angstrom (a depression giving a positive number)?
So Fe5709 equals 1.2 angstrom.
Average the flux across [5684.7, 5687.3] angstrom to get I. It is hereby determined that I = 32.5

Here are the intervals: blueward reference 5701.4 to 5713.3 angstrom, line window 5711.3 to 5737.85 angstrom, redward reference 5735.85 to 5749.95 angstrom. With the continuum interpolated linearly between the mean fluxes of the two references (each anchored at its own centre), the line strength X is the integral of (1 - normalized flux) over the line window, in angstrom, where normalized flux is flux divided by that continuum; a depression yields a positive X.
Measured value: 0.4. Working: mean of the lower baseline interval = 32.5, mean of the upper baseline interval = 35.6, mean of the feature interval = 33.4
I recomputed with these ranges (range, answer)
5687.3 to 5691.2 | 34.9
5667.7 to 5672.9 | 33.3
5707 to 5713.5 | 31.7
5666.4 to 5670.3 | 31.5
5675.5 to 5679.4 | 39.4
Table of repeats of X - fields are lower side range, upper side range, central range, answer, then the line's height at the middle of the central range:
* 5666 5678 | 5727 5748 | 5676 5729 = 1.70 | 34.8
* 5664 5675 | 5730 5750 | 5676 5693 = -0.57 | 33.8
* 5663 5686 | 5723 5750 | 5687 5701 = -0.05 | 34.7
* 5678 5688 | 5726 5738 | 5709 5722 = 0.85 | 34.3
